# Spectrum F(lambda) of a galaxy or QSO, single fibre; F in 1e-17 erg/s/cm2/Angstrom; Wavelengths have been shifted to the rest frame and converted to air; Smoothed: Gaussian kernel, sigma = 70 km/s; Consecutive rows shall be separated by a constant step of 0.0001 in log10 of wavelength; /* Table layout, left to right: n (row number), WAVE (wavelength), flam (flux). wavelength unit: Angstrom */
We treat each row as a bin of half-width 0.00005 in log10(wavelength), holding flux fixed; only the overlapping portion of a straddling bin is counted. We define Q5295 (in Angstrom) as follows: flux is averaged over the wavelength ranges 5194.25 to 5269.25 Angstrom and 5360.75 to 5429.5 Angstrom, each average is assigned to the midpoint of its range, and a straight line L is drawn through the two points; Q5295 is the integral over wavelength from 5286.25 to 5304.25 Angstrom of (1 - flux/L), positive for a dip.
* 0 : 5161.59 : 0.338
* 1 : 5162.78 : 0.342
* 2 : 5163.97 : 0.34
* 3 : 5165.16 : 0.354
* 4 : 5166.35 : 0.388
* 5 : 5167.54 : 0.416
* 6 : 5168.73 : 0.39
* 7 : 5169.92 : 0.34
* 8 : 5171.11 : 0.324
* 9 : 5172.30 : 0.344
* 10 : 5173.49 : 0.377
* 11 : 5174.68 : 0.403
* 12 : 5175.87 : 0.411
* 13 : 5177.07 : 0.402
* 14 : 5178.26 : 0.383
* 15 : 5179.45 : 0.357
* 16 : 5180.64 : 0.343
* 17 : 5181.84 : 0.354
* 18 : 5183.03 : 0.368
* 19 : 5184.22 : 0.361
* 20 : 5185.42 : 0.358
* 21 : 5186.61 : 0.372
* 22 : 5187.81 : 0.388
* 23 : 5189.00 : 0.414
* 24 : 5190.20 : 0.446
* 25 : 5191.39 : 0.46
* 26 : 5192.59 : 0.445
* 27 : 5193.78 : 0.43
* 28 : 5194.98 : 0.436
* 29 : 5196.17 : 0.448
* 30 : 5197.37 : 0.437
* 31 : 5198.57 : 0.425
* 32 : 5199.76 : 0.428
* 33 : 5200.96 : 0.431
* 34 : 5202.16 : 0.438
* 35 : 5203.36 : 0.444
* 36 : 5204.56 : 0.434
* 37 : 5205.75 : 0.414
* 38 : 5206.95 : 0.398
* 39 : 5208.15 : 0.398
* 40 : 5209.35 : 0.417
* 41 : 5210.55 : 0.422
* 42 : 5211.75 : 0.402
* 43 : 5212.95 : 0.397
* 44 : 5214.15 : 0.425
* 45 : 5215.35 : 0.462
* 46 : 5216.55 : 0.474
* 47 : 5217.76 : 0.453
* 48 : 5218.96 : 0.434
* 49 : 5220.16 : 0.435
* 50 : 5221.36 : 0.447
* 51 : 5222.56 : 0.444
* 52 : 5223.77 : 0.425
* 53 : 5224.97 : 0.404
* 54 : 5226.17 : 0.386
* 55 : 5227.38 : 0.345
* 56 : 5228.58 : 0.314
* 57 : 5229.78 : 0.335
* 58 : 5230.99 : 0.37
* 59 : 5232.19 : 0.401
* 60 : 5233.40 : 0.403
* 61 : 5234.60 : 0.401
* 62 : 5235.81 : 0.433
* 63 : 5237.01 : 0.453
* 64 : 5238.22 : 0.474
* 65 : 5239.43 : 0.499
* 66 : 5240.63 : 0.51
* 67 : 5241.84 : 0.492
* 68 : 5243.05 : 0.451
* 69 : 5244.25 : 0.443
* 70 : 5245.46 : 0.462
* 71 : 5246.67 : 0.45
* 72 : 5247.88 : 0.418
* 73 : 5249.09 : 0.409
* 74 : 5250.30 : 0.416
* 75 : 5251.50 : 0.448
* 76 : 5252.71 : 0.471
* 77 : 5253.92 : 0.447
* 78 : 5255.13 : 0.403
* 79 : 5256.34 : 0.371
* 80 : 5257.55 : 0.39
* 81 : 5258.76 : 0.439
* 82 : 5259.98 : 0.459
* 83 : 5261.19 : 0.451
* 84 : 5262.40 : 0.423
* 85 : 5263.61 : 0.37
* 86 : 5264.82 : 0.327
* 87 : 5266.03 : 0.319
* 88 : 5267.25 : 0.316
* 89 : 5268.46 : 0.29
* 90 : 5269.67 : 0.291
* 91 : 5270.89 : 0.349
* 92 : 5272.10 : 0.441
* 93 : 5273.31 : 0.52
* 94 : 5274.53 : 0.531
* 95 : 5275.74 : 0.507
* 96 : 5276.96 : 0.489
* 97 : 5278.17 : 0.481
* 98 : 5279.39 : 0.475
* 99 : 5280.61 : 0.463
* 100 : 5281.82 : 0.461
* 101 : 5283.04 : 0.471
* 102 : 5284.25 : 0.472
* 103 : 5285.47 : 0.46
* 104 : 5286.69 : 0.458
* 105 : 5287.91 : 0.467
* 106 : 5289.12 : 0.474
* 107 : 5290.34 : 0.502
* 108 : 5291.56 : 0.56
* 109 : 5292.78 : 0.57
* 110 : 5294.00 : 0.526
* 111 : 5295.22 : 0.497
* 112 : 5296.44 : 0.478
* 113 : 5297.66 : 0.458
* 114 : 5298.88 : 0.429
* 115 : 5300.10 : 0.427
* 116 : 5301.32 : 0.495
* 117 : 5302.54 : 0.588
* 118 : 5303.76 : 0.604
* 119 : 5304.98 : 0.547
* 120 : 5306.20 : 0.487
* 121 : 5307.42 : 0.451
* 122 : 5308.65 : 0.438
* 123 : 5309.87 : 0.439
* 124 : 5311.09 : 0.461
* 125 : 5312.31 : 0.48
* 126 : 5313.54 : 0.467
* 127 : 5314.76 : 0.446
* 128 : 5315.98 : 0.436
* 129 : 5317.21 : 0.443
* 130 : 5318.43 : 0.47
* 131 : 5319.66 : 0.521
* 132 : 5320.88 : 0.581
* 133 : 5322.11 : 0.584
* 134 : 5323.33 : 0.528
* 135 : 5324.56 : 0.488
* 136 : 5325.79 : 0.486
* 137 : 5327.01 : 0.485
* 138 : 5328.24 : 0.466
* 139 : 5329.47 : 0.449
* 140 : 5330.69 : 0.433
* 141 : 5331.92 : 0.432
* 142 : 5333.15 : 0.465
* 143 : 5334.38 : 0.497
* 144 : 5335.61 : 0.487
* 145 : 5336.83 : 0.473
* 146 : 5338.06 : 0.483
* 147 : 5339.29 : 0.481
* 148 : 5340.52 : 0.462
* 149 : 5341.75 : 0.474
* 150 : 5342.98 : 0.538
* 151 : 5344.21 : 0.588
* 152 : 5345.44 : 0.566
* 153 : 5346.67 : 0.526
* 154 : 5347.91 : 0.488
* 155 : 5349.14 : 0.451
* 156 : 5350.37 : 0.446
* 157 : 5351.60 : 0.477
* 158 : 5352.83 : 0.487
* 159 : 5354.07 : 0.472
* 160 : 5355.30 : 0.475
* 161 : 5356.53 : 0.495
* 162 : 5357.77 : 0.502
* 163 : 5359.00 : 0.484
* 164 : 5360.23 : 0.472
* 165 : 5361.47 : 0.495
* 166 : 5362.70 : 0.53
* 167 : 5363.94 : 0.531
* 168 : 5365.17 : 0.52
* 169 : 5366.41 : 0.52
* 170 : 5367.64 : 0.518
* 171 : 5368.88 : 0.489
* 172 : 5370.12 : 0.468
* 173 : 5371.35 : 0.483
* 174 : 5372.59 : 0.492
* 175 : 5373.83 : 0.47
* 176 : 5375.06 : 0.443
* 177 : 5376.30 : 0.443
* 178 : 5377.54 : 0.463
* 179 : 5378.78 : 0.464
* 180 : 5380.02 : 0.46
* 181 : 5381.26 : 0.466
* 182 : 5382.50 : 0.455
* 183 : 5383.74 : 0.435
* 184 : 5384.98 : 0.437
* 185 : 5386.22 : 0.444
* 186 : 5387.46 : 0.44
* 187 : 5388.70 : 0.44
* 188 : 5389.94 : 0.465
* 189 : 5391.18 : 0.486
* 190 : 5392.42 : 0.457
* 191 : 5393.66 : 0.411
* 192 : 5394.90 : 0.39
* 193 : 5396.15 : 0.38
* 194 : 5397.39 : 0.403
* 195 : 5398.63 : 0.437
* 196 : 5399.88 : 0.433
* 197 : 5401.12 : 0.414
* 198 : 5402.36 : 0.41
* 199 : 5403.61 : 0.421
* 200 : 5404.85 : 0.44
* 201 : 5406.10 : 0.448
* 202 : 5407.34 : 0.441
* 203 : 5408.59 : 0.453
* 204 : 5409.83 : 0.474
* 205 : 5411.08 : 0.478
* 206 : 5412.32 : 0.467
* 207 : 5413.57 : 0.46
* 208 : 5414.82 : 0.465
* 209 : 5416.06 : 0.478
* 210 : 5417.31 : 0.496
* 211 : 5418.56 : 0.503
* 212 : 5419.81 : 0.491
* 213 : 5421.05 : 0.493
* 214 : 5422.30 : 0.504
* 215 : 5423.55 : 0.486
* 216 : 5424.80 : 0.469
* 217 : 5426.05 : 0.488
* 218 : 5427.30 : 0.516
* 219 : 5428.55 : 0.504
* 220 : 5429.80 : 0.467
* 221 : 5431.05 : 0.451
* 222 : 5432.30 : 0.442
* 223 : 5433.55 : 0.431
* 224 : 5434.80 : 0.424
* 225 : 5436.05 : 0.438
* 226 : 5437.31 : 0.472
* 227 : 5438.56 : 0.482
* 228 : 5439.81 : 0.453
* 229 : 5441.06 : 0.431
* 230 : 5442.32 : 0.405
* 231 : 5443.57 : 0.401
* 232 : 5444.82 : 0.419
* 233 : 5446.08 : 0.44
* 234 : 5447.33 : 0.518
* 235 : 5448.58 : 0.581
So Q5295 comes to -2.7 Angstrom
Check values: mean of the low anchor 0.418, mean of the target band 0.502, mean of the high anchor 0.465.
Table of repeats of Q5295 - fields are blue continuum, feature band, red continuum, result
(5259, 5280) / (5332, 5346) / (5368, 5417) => -2.1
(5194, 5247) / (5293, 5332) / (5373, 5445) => -4.2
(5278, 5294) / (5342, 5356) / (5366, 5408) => -1.1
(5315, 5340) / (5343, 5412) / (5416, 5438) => 1.7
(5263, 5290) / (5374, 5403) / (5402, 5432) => 1.5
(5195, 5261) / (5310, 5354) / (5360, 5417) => -3.8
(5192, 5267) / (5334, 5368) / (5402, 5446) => -3.9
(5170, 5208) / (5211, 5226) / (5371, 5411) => -0.9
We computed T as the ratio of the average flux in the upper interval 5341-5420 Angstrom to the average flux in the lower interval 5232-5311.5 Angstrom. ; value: 1.04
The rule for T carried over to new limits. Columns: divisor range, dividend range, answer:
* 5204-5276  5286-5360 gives 1.17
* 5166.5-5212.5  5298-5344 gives 1.21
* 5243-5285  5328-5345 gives 1.13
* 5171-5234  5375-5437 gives 1.12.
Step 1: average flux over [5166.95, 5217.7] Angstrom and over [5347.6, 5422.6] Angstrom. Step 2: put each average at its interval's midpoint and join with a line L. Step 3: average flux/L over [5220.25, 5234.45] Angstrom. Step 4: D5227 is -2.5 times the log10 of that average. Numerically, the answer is 0.07 mag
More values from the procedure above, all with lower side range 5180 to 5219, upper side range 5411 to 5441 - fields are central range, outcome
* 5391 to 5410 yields 0.09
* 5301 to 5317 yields -0.10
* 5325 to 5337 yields -0.04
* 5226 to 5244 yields 0.02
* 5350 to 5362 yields -0.06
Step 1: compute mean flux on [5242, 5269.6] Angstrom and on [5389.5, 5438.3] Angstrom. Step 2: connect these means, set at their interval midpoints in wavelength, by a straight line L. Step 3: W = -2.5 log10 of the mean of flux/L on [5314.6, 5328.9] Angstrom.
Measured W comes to -0.16 mag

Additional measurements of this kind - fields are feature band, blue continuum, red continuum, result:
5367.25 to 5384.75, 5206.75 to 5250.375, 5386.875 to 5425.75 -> -0.04 mag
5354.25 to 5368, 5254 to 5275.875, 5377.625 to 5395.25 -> -0.15 mag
